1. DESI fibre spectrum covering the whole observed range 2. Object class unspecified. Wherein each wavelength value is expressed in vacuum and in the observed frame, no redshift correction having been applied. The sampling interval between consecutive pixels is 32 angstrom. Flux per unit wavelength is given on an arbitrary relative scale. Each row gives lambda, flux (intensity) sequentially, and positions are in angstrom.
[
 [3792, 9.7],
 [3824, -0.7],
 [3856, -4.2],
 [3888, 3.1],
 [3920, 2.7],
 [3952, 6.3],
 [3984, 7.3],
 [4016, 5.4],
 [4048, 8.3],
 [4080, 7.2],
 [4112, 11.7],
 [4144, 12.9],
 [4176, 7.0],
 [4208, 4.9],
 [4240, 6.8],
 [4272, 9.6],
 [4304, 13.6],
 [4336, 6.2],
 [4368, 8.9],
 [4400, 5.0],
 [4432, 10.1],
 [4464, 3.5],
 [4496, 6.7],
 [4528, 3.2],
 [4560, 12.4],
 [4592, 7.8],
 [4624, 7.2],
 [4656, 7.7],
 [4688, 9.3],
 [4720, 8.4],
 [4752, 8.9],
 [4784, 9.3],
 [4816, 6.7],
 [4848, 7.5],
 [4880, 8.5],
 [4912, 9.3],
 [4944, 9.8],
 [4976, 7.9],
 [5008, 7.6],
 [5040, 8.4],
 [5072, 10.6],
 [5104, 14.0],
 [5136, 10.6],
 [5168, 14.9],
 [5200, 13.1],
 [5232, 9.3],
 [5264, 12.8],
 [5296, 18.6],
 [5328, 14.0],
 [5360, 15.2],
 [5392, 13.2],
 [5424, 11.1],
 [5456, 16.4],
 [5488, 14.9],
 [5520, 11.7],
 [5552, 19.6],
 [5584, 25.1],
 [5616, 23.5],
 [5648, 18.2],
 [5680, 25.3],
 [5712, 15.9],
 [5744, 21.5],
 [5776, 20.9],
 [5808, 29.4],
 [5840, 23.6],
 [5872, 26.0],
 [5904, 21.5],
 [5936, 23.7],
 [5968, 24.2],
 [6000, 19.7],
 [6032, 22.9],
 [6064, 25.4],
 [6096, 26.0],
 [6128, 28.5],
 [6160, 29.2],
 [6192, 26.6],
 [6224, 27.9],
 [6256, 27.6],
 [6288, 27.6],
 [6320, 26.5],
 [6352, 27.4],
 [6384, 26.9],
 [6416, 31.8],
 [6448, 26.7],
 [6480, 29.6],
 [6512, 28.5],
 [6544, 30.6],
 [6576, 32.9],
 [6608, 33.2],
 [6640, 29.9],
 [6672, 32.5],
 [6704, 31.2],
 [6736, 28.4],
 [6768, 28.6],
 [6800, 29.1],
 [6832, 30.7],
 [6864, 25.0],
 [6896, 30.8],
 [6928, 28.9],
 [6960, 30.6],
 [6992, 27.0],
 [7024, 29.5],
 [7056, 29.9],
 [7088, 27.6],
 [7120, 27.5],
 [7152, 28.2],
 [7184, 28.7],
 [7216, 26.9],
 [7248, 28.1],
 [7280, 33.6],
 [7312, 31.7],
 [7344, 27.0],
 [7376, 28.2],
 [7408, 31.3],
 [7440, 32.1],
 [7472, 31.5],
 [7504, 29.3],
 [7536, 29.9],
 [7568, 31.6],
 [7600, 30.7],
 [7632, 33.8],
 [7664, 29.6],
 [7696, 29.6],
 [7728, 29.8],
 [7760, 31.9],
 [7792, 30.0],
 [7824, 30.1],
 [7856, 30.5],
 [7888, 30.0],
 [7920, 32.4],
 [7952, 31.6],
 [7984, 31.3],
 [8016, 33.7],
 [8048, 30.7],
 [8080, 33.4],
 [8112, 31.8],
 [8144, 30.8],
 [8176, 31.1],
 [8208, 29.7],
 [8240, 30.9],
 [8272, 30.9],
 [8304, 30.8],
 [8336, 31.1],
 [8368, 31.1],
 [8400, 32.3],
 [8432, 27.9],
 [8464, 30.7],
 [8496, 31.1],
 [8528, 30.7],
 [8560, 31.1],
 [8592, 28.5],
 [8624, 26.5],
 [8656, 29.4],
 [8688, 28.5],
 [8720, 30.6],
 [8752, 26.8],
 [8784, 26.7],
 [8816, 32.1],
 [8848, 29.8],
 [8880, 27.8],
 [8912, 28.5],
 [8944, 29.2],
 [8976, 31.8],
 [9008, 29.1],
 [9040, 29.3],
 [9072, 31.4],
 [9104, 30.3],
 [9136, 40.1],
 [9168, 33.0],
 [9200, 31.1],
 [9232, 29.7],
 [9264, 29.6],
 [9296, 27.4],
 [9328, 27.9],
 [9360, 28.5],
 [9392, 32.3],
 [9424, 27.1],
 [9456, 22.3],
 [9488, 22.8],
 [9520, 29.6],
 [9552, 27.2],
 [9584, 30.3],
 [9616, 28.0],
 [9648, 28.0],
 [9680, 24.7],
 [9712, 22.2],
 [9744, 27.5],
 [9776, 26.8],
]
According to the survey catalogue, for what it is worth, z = 0.392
